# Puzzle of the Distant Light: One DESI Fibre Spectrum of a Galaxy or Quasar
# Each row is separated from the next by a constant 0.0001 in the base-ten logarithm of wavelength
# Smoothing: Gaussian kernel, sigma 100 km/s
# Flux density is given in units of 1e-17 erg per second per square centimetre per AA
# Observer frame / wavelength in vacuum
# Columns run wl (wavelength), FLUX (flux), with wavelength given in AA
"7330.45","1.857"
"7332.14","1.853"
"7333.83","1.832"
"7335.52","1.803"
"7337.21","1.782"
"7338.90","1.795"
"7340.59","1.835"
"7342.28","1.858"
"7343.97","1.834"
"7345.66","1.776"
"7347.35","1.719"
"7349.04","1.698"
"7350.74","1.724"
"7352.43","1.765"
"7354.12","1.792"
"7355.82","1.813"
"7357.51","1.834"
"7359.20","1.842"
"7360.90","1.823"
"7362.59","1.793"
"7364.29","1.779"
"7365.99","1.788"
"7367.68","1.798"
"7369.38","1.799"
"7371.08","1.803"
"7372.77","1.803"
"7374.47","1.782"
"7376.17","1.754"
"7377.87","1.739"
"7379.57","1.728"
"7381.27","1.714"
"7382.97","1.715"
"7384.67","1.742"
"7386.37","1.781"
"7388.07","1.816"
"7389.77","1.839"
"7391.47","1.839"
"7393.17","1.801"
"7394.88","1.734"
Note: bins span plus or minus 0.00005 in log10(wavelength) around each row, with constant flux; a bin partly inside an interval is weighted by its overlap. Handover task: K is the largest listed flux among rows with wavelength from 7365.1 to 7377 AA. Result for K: 1.803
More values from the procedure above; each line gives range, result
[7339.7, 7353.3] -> 1.858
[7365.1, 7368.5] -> 1.798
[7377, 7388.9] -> 1.816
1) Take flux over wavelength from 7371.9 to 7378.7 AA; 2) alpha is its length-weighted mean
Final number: 1.77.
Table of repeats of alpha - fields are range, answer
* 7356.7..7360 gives 1.84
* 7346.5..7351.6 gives 1.71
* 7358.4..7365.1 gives 1.81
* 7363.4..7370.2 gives 1.79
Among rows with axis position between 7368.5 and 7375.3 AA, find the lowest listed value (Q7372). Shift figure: 1.782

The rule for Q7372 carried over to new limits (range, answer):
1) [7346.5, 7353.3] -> 1.698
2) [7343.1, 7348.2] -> 1.719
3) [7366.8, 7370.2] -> 1.798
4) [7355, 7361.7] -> 1.813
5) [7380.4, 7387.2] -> 1.714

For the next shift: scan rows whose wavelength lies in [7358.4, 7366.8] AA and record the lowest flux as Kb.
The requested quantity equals 1.779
